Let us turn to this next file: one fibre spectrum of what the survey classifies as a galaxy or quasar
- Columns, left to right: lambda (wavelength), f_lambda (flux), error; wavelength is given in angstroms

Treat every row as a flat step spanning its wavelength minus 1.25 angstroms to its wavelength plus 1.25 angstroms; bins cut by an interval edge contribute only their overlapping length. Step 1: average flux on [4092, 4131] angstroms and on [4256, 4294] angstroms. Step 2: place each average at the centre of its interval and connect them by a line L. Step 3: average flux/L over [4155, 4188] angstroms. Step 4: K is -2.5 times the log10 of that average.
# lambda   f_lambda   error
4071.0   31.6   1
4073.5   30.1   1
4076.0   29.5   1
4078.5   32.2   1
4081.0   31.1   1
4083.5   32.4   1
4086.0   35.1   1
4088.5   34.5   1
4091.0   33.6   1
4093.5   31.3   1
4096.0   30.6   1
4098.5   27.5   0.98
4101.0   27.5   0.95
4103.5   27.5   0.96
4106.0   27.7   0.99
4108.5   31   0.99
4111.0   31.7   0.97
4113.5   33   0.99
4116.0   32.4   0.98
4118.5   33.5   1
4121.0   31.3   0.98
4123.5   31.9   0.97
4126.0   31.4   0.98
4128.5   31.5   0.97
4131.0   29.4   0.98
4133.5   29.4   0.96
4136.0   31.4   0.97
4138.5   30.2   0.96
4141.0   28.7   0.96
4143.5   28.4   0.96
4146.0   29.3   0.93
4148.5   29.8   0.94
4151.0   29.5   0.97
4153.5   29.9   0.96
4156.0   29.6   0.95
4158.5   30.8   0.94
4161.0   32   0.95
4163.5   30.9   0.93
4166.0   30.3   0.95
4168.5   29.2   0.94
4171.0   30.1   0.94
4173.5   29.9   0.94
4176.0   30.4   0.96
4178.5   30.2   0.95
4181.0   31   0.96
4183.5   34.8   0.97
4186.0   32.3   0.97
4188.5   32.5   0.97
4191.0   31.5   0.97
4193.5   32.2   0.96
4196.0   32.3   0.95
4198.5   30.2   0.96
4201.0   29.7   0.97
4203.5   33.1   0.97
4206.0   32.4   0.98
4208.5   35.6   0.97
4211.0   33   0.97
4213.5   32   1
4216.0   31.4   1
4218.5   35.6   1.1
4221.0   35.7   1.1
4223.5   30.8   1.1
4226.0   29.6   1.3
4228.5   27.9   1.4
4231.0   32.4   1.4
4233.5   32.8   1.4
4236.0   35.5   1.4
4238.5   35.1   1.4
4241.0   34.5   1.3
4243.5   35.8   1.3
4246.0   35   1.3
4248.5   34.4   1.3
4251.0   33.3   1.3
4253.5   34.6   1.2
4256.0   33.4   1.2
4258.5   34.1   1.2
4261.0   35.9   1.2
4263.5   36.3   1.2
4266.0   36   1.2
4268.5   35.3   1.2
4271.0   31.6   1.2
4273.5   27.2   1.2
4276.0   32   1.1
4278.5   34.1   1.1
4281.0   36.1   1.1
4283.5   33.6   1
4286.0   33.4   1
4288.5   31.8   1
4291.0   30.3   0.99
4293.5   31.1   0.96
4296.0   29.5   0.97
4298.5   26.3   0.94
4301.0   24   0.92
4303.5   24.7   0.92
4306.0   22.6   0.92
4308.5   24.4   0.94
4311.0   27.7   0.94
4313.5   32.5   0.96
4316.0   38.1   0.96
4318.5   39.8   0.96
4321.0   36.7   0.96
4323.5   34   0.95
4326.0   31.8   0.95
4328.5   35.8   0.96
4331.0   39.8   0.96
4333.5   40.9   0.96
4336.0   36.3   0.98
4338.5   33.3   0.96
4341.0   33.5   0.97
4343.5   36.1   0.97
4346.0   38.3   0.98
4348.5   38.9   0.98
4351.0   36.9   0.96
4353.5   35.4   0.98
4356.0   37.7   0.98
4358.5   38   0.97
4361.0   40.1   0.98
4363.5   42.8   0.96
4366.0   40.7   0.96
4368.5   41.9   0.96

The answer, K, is 0.02 mag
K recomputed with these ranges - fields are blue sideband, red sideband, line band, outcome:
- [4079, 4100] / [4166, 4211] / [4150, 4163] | 0.046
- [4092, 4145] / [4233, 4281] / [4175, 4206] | 0.020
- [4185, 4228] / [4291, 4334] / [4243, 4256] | -0.080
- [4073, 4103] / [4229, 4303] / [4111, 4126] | -0.027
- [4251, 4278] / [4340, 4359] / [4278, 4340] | 0.097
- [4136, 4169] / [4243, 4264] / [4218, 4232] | 0.051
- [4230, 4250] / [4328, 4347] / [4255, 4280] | 0.047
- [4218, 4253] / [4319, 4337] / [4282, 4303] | 0.183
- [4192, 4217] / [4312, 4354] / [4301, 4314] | 0.347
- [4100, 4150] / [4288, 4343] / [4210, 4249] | -0.063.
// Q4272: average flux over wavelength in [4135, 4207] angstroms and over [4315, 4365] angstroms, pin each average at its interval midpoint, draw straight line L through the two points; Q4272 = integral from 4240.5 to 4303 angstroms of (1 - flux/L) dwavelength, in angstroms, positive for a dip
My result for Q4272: 3.42 angstroms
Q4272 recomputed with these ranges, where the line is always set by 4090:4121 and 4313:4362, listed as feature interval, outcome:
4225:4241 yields 0.7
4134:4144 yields 0.6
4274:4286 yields 0.6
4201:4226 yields 0.4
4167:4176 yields 0.7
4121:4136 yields 0.2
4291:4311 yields 5.2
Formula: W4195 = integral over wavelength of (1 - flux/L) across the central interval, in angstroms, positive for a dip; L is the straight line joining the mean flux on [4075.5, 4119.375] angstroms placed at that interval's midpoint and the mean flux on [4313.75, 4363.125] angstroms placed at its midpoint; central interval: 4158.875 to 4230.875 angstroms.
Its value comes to 4.0 angstroms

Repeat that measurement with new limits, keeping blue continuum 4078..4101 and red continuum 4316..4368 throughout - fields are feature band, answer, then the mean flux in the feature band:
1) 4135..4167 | 3.00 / 30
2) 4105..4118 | 0.37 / 31.4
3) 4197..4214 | 1.03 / 32.3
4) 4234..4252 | 0.24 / 34.7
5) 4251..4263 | 0.35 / 34.5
